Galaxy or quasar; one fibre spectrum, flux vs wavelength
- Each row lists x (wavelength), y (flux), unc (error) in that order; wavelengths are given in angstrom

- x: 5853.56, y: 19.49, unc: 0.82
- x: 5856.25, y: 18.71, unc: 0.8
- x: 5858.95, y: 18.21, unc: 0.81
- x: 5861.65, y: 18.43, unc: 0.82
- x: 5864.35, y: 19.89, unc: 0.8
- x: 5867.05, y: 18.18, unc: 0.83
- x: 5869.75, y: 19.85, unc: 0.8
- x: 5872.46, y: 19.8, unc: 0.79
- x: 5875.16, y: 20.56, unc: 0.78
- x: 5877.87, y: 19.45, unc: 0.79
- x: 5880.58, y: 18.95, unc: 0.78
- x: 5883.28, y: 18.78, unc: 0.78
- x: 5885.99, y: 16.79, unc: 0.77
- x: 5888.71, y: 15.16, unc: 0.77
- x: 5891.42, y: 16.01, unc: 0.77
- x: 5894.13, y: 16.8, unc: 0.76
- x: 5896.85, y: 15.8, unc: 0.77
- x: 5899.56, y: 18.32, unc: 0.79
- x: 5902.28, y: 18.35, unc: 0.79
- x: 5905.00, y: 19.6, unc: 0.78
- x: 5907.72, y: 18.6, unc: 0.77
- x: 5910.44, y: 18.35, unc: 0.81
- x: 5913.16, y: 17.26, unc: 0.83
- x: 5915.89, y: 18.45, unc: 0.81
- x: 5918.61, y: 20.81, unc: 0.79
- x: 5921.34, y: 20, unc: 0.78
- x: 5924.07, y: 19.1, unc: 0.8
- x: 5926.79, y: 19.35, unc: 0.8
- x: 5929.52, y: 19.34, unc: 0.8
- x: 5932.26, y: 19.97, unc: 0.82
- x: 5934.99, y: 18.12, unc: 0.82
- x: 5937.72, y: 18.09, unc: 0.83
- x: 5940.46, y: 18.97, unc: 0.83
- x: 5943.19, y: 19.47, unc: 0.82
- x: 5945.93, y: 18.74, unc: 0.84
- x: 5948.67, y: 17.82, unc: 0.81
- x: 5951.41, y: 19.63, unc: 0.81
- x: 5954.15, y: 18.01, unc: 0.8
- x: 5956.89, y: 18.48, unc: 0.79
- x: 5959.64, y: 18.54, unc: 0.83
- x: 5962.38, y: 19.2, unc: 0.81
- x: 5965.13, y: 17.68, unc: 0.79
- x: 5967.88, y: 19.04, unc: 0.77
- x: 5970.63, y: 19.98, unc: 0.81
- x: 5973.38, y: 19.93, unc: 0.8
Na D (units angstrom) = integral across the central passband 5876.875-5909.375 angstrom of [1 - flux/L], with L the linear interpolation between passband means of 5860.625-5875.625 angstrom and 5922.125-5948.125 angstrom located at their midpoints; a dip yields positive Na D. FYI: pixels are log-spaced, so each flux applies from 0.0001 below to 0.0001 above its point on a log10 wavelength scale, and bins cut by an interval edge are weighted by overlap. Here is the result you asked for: 2.62 angstrom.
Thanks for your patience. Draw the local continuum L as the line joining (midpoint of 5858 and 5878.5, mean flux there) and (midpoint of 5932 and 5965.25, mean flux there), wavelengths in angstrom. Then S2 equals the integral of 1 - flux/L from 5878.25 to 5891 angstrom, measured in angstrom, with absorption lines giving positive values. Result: 1.1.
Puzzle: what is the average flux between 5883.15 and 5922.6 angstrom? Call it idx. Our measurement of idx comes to 17.9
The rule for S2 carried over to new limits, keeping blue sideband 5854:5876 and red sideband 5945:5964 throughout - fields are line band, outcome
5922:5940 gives -0.26 angstrom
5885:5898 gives 2.00 angstrom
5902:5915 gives 0.32 angstrom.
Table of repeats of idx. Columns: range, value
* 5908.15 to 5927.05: 19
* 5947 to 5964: 18.6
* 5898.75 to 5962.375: 18.9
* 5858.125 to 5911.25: 18.3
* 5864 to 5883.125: 19.5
